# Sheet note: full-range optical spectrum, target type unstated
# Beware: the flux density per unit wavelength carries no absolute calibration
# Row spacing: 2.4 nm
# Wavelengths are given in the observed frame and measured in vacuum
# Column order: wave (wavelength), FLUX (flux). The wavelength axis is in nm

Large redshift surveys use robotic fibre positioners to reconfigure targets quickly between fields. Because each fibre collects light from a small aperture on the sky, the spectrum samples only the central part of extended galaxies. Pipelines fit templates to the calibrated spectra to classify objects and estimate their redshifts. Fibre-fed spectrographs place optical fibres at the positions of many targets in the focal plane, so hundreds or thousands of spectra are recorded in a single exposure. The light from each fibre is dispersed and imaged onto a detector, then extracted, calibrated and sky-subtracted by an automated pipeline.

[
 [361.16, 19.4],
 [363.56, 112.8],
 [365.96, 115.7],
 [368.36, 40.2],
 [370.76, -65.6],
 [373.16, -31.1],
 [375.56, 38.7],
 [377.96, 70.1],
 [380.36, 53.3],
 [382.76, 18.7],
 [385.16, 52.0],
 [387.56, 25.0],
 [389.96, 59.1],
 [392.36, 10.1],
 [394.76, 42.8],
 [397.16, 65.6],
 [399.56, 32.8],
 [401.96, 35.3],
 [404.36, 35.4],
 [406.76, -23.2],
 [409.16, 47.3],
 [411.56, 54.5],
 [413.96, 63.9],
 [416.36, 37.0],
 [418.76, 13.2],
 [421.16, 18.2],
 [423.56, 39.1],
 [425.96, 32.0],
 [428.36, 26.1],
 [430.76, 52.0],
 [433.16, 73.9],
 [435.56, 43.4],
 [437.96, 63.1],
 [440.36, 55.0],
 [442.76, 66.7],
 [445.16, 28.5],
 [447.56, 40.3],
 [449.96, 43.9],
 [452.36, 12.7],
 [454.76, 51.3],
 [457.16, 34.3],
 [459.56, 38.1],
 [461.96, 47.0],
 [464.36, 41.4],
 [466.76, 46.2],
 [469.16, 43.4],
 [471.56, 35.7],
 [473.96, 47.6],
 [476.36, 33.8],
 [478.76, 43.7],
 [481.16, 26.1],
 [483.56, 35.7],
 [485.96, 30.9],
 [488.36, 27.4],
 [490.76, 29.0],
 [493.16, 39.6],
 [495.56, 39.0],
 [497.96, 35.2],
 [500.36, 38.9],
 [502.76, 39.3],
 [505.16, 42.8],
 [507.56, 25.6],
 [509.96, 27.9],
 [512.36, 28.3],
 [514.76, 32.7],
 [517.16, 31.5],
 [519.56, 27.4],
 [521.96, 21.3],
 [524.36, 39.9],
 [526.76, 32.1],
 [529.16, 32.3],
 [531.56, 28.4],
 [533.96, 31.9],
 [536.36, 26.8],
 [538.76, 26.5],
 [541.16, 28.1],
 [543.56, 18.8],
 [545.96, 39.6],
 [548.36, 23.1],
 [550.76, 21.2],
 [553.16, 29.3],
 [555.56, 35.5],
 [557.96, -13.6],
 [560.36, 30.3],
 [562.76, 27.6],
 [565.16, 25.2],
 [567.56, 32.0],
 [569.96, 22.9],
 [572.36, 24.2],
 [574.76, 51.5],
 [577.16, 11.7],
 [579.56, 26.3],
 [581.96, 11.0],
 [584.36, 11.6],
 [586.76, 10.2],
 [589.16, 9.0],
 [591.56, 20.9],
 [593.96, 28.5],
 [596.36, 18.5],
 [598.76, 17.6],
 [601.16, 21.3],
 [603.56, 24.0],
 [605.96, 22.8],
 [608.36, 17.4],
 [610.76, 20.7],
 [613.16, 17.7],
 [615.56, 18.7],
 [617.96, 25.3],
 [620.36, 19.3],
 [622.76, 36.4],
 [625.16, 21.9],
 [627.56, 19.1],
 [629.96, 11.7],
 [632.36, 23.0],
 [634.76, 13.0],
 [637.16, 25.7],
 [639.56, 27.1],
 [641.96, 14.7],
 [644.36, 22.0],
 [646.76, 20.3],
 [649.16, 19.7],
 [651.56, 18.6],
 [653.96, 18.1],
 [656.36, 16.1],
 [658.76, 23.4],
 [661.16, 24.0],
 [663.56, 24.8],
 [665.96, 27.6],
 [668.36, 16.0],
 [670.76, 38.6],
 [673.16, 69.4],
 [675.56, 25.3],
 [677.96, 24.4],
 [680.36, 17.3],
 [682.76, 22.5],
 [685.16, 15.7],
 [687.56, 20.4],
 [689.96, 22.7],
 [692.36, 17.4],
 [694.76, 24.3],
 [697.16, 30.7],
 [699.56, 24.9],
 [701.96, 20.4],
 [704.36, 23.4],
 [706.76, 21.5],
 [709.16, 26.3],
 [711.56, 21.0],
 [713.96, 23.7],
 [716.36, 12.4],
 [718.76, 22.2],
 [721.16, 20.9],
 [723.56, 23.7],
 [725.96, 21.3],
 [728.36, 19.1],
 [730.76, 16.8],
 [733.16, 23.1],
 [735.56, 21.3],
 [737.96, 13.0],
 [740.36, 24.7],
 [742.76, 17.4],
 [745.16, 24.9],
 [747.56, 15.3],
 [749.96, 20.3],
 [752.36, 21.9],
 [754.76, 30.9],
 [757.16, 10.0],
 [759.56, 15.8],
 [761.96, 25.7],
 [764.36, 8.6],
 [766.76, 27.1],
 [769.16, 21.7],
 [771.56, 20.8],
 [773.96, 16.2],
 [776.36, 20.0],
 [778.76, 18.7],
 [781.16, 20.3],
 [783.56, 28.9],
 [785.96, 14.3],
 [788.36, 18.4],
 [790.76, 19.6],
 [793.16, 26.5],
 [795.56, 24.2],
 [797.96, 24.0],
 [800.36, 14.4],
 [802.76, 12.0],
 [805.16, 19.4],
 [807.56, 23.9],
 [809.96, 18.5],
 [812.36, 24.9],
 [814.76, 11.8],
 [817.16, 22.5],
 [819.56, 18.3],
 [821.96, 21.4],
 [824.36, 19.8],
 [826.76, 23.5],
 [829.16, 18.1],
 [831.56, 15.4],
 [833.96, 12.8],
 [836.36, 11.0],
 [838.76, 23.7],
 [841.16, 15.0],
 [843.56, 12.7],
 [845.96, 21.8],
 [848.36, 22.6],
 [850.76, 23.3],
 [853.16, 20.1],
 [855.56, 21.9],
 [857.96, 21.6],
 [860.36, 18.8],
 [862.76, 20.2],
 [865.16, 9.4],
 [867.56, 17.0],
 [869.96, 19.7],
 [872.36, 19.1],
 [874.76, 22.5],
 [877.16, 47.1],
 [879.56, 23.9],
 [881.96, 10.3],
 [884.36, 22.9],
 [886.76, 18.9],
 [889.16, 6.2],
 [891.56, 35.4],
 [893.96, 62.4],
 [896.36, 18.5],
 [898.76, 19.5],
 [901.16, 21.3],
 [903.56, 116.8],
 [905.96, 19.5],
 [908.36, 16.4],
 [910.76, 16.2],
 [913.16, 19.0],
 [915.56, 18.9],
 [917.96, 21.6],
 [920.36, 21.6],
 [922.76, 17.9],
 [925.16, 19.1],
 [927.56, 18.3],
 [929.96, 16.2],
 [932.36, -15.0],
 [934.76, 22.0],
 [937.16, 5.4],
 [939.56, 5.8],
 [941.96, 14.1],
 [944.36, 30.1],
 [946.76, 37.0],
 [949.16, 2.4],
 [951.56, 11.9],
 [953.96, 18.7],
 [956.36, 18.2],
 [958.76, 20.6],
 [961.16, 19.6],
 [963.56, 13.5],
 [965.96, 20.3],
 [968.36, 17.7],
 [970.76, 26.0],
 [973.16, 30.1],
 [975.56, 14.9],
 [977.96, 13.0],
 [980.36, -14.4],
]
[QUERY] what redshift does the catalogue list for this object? 0.80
